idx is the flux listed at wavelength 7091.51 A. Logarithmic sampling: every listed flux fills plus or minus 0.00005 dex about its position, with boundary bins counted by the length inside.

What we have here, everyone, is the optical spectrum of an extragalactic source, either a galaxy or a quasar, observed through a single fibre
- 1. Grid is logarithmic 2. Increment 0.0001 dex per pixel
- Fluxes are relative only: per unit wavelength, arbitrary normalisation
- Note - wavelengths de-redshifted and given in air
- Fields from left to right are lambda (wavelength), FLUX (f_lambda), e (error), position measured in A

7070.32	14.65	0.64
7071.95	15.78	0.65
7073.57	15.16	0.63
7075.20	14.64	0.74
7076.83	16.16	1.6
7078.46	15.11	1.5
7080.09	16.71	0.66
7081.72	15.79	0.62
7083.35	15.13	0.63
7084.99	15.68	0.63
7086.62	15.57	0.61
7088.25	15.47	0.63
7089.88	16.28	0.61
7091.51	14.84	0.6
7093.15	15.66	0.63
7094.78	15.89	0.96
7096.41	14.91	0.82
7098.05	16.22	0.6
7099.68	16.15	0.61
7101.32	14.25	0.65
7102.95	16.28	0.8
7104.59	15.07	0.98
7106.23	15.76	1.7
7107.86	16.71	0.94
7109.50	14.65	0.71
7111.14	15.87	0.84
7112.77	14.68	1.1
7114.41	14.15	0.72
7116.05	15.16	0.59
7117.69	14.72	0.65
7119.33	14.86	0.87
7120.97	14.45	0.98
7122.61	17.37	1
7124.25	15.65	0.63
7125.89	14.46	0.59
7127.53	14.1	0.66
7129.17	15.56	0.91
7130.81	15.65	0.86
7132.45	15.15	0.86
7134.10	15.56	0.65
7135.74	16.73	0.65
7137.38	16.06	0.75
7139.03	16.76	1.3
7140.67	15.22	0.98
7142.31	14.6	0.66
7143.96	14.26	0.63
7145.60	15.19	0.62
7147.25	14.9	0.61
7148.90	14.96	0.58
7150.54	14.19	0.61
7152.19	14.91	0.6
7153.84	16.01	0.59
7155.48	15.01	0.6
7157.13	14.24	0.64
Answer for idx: 14.84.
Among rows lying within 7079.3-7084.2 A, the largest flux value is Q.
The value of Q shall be 16.71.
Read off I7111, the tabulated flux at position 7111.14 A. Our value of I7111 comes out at 15.87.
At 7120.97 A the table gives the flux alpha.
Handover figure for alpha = 14.45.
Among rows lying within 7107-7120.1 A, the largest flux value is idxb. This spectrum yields 16.71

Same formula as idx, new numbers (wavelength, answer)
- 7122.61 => 17.37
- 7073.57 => 15.16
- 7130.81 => 15.65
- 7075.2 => 14.64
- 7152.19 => 14.91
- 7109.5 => 14.65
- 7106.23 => 15.76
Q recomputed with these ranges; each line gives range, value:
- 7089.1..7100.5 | 16.28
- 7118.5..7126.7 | 17.37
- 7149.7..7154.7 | 16.01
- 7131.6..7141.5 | 16.76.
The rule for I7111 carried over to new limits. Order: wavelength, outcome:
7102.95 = 16.28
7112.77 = 14.68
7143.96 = 14.26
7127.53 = 14.1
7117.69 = 14.72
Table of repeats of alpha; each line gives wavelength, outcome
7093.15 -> 15.66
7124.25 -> 15.65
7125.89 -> 14.46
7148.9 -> 14.96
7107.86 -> 16.71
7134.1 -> 15.56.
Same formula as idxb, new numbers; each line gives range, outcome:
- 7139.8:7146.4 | 15.22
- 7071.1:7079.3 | 16.16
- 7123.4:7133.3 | 15.65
